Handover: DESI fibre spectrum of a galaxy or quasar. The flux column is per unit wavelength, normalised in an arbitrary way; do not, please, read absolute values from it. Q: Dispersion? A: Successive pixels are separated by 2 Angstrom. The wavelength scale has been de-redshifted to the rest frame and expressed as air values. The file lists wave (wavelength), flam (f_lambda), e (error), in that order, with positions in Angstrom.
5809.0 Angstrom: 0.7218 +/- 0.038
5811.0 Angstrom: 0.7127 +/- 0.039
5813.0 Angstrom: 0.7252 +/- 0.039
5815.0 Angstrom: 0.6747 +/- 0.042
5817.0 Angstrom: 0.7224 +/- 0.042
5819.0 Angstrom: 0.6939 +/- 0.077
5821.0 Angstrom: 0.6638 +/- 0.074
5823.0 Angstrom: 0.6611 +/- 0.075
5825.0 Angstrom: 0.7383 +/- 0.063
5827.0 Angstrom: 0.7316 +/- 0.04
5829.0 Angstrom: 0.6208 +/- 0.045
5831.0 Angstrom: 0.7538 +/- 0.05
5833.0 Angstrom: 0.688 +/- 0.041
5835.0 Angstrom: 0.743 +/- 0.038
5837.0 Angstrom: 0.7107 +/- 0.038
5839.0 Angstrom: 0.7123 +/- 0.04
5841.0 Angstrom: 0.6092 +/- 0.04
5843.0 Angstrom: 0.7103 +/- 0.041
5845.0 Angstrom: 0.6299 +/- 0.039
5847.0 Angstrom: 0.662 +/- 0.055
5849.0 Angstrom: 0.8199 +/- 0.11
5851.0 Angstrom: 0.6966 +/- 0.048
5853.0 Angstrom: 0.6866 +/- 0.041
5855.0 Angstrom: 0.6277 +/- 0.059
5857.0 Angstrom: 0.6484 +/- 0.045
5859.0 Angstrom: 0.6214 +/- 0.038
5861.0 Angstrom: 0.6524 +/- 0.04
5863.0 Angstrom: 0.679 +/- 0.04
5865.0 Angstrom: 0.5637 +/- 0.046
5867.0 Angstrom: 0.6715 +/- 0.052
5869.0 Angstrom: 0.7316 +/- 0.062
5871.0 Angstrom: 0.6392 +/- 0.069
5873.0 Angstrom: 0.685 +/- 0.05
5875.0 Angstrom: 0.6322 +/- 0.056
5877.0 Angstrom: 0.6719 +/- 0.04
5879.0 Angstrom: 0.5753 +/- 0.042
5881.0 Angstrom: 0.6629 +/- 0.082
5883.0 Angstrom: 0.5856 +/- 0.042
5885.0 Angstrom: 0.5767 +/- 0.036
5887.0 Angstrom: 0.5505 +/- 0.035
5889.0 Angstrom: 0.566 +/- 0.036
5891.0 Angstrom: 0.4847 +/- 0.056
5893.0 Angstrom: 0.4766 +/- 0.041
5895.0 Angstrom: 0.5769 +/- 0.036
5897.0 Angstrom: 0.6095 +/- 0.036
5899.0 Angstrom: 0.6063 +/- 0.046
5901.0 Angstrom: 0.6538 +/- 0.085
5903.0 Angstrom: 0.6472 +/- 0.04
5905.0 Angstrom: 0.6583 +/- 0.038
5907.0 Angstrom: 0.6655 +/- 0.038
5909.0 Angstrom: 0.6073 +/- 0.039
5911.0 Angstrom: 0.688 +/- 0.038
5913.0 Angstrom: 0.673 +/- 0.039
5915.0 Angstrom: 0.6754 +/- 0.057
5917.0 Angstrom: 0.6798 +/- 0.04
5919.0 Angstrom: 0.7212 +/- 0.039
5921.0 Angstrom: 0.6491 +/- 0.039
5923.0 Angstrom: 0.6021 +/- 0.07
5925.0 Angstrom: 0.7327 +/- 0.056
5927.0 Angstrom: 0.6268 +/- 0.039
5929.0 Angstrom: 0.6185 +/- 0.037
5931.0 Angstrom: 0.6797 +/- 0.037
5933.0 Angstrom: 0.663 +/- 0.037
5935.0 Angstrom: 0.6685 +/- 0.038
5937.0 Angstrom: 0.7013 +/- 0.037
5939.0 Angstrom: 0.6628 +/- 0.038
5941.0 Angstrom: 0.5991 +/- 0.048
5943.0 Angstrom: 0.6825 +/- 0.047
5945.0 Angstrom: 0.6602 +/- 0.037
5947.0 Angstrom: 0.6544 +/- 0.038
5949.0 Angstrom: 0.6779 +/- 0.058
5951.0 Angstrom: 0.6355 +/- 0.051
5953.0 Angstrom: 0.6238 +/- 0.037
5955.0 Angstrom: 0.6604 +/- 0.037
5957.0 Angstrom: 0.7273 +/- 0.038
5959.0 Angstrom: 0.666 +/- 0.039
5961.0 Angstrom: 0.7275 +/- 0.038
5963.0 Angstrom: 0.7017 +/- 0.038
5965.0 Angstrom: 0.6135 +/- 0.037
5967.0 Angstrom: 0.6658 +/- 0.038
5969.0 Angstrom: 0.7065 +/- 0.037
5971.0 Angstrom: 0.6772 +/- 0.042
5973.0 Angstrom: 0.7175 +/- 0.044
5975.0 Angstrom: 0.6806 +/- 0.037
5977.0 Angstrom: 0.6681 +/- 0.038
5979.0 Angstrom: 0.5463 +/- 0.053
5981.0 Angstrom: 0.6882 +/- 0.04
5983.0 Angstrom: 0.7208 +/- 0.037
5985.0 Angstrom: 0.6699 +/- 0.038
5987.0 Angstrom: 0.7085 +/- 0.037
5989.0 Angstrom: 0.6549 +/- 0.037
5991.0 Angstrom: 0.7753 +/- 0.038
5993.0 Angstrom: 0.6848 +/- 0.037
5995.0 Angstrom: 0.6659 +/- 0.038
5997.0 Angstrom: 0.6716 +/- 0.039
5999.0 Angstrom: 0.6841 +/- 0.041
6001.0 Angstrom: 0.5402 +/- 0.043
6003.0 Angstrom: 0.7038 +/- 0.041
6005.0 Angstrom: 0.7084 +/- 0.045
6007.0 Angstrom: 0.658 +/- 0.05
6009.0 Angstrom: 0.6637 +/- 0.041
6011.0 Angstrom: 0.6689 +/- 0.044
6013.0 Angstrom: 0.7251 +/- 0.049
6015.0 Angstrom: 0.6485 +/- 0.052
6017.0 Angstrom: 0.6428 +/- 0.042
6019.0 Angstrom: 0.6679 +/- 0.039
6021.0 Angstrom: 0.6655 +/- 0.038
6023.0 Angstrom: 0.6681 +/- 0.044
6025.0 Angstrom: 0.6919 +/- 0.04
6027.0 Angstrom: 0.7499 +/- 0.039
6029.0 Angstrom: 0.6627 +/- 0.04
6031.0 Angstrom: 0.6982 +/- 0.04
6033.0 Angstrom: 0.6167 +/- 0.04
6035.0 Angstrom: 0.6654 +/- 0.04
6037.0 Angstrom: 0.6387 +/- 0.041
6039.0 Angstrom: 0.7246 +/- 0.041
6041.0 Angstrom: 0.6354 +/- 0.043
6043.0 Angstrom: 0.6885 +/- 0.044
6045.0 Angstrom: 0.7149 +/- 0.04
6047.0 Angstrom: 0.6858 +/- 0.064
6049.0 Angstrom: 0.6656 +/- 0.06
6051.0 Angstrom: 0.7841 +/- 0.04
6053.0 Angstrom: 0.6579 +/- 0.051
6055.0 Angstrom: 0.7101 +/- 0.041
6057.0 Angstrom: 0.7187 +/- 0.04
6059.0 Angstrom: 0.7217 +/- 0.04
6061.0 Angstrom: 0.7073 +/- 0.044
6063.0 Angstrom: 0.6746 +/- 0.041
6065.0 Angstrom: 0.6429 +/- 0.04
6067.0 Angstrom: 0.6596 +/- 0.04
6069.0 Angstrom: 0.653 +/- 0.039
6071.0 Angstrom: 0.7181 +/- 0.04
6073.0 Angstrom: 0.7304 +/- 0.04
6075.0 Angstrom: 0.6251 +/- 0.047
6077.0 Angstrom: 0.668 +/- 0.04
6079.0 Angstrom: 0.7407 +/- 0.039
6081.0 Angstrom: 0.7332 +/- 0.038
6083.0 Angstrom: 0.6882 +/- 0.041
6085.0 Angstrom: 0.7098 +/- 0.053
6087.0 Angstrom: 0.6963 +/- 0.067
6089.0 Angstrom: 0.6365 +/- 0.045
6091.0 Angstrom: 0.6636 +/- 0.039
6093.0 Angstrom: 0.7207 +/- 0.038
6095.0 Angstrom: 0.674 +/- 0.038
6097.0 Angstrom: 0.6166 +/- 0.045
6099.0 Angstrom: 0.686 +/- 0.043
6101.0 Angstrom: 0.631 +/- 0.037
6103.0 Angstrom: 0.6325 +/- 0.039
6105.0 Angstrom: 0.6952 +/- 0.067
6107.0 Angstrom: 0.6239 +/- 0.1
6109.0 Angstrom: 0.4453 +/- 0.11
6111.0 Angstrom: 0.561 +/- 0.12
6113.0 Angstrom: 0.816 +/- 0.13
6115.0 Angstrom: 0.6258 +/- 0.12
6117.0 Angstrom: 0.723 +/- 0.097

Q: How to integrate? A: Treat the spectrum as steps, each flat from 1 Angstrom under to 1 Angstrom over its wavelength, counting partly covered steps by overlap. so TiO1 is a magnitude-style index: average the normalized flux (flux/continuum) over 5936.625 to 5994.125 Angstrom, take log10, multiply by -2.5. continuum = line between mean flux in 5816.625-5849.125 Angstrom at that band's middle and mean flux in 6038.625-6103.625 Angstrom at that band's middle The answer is 0.024 mag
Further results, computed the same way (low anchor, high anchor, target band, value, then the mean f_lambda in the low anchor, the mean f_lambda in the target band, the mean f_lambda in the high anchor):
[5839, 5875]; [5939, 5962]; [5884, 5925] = 0.08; 0.667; 0.621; 0.665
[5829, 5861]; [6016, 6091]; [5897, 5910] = 0.08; 0.685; 0.637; 0.685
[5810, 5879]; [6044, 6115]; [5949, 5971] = 0.01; 0.681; 0.673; 0.677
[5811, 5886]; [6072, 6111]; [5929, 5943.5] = 0.01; 0.673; 0.661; 0.661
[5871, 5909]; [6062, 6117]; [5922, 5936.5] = -0.07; 0.606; 0.657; 0.667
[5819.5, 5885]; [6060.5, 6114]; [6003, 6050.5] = -0.02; 0.67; 0.678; 0.668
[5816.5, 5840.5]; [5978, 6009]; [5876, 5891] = 0.17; 0.701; 0.591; 0.672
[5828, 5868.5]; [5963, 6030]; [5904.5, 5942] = 0.02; 0.676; 0.662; 0.675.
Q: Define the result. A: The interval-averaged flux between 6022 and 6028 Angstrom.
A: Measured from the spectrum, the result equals 0.703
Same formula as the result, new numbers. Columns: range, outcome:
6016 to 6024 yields 0.661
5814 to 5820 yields 0.697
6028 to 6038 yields 0.656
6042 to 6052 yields 0.708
